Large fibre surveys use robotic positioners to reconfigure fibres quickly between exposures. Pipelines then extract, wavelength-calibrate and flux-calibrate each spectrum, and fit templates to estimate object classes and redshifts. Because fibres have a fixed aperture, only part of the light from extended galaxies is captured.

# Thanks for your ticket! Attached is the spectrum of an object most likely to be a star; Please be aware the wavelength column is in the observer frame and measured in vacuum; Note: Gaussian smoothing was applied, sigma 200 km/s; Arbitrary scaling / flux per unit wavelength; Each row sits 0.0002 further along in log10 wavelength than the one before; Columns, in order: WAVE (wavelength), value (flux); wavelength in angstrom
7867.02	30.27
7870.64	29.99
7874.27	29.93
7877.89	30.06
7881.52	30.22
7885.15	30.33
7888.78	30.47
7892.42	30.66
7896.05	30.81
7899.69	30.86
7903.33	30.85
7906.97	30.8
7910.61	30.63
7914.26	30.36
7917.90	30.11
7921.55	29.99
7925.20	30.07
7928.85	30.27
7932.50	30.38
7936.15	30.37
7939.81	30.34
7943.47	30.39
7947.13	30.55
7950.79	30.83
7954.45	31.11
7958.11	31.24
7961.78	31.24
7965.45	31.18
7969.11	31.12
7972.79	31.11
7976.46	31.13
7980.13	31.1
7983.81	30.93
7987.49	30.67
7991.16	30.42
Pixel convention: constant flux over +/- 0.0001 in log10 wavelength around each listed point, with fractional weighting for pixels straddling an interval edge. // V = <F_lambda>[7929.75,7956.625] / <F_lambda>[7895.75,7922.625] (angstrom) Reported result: 1.00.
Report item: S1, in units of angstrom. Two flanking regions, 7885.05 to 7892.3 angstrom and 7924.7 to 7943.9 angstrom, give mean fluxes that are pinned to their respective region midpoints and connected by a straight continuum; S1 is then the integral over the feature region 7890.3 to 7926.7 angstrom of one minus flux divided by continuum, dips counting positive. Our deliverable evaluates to -0.1 angstrom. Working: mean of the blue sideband 30.5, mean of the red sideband 30.3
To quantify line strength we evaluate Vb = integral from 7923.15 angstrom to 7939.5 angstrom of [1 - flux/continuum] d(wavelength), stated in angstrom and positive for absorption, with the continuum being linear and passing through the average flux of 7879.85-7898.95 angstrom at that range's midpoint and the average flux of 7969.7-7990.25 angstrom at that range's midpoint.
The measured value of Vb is 0.2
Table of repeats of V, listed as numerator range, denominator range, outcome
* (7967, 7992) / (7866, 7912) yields 1.02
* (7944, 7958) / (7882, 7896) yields 1.01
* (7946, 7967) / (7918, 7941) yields 1.03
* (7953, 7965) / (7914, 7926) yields 1.04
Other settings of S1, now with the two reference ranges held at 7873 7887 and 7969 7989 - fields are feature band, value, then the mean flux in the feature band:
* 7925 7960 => 0.1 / 30.6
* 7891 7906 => -0.2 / 30.8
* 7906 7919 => 0.0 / 30.5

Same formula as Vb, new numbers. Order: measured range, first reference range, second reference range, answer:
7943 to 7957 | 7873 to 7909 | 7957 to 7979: 0.1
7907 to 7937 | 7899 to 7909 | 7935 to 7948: 0.3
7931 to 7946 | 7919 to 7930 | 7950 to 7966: 0.1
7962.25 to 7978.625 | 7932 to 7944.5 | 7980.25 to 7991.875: -0.3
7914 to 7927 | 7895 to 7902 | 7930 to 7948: 0.2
